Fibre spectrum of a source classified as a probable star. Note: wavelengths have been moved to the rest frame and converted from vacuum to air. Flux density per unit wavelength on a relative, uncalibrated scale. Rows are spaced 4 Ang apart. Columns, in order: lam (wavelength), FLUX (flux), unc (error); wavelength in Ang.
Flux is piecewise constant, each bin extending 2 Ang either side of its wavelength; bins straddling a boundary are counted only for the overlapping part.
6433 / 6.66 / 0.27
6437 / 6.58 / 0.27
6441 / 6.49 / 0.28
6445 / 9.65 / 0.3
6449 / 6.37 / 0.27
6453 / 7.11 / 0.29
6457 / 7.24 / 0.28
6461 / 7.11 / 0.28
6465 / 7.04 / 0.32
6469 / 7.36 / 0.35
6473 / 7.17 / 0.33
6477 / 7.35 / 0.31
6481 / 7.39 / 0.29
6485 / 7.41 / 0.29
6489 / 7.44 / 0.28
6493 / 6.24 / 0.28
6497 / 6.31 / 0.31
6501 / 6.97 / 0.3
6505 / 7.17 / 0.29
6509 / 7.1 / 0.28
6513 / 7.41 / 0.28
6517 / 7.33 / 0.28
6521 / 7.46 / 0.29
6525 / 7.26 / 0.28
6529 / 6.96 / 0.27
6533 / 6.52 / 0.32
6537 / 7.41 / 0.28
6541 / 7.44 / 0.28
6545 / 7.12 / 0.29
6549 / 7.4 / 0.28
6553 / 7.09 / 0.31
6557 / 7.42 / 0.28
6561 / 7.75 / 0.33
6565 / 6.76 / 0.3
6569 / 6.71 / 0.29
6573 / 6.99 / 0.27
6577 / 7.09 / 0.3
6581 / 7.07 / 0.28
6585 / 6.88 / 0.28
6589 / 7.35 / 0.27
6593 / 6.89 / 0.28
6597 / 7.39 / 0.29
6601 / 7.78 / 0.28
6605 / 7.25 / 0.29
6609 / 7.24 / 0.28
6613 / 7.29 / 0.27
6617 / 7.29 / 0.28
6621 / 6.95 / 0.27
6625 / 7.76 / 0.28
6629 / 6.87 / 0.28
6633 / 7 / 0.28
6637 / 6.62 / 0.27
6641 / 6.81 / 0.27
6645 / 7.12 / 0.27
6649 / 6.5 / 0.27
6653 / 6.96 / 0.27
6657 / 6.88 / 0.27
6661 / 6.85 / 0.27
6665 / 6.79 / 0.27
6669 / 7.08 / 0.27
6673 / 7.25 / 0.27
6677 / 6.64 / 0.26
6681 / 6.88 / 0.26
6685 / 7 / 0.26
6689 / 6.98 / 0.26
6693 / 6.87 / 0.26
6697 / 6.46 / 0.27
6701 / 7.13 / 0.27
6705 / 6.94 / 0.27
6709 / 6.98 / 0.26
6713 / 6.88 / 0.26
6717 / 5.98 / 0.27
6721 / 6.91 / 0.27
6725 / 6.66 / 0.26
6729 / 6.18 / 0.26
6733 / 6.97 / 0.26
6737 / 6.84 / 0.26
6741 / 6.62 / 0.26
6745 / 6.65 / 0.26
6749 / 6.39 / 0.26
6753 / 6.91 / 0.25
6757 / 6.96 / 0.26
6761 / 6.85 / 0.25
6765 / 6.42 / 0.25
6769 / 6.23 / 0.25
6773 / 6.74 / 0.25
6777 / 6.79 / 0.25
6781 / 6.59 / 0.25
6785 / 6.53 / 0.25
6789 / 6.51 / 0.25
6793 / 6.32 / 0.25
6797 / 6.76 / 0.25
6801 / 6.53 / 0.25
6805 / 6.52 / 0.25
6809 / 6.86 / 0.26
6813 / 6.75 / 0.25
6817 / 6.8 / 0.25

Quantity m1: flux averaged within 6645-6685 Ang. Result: 6.89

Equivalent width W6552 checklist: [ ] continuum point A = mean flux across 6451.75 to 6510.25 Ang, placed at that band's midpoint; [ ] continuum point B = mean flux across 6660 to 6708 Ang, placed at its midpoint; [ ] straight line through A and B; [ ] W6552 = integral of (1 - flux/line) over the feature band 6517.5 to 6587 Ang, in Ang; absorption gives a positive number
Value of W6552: -1.1 Ang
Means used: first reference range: 7.09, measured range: 7.14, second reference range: 6.91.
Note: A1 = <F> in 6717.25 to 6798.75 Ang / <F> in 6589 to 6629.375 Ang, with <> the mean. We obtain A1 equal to 0.91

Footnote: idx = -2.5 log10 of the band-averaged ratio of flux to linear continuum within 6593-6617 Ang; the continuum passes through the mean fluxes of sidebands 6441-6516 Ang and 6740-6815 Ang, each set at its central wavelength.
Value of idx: -0.06 mag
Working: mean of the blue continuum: 7.2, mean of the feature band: 7.34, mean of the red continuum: 6.63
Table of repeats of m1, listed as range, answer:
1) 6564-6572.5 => 6.78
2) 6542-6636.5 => 7.18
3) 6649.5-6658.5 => 6.85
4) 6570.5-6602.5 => 7.16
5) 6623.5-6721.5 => 6.88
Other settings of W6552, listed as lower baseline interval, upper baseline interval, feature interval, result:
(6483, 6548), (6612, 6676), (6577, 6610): -0.9 Ang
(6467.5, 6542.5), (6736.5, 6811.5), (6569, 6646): -2.0 Ang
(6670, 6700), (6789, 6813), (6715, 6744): 0.8 Ang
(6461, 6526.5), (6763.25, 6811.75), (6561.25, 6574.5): 0.1 Ang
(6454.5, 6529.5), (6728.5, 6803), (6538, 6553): -0.5 Ang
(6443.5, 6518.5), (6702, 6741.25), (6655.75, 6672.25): -0.2 Ang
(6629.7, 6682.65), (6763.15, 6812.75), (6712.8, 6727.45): 0.4 Ang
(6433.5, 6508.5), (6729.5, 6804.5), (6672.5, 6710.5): -0.8 Ang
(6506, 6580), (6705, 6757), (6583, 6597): -0.1 Ang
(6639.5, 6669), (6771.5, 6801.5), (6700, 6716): -0.4 Ang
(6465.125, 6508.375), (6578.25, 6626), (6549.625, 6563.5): -0.4 Ang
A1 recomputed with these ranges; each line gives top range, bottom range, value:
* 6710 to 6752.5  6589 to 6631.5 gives 0.91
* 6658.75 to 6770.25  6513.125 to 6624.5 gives 0.94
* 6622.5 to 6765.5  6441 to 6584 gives 0.95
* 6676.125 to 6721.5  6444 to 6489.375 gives 0.93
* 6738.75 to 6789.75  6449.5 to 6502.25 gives 0.94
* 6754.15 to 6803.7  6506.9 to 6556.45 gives 0.92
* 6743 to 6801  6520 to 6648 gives 0.93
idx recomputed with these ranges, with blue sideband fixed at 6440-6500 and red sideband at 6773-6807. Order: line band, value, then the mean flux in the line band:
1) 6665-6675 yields -0.04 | 7.09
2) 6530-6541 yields 0.00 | 7.05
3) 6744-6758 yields -0.01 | 6.72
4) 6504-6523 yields -0.03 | 7.3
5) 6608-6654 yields -0.02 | 7.03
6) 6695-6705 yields -0.01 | 6.82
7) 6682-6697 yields -0.02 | 6.88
